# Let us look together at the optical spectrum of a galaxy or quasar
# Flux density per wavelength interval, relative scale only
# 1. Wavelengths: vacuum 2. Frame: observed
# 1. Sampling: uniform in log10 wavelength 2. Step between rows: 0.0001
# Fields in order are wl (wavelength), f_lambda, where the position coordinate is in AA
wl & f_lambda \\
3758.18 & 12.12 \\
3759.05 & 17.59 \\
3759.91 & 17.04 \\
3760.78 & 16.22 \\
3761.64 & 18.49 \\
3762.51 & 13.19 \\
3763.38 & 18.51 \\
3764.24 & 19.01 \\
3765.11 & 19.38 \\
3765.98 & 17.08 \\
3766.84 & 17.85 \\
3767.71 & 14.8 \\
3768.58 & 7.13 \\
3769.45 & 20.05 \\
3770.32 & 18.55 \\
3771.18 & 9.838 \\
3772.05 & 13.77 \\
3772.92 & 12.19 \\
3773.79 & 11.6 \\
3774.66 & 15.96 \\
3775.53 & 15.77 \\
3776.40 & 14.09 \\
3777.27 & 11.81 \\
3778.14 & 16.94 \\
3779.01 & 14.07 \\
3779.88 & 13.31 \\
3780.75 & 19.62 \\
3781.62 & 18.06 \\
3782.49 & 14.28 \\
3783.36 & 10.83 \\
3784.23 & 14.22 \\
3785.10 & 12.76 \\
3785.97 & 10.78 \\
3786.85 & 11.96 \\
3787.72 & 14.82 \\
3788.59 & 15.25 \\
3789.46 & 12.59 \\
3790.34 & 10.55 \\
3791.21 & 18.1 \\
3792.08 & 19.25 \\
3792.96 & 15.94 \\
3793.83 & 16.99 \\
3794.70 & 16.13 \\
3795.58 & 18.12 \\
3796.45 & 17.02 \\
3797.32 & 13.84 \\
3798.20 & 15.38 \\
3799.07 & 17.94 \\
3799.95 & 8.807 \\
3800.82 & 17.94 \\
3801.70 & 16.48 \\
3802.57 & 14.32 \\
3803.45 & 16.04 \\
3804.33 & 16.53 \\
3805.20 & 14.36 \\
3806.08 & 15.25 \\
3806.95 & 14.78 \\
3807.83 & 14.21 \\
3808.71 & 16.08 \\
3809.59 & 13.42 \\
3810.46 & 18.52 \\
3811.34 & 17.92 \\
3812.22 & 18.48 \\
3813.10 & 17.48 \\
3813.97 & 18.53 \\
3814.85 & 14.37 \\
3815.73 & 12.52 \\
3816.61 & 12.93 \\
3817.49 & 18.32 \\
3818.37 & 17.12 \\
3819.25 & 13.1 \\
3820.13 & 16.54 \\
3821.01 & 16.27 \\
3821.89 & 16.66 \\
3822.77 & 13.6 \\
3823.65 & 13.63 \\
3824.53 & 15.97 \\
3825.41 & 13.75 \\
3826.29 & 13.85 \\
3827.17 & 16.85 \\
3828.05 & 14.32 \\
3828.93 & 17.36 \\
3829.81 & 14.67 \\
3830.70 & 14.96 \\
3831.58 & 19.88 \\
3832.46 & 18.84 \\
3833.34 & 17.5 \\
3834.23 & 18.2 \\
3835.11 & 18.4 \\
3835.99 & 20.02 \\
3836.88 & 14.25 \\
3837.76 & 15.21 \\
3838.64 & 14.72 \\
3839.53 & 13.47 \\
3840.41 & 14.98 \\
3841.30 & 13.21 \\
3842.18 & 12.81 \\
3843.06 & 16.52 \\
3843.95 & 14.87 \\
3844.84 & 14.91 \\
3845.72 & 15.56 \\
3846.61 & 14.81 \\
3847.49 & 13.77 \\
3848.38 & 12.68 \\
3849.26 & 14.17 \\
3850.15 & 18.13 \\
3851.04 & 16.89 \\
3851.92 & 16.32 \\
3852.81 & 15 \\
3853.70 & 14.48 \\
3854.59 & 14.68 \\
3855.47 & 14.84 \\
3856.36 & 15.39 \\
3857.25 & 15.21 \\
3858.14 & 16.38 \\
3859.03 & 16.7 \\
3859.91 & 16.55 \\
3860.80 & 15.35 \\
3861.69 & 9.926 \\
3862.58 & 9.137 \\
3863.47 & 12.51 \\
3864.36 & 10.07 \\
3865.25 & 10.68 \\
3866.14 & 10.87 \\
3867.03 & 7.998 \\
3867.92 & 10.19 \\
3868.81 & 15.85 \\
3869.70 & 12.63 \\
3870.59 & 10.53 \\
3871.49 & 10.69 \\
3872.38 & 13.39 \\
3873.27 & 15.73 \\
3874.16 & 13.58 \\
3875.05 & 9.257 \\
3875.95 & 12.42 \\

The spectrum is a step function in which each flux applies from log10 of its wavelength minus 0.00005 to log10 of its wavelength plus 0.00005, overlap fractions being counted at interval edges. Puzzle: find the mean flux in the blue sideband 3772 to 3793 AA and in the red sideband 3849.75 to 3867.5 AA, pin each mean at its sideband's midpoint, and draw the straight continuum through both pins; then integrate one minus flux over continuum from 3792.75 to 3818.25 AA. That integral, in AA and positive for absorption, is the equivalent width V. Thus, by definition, -3.0 AA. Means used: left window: 14.3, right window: 13.8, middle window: 15.8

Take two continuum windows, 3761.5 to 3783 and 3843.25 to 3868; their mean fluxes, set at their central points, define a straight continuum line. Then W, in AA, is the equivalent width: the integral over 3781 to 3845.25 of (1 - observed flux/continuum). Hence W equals -3.6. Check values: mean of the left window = 15.4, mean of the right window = 13.9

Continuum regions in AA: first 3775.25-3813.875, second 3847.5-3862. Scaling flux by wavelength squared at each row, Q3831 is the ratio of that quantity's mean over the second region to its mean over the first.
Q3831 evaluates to 1.02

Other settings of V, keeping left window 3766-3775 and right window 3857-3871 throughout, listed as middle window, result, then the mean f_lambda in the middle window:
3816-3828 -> -1.7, 15.2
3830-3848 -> -3.9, 15.8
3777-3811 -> -3.1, 15.1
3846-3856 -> -1.8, 15.1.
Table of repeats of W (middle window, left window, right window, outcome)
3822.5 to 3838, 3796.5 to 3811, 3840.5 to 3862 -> -1.12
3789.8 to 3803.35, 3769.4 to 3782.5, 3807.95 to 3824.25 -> -0.36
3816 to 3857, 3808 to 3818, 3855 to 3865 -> -1.53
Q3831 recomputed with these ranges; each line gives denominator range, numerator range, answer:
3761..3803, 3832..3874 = 0.98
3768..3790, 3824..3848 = 1.15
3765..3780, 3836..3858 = 1.07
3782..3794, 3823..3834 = 1.15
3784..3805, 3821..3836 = 1.10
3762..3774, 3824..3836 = 1.12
